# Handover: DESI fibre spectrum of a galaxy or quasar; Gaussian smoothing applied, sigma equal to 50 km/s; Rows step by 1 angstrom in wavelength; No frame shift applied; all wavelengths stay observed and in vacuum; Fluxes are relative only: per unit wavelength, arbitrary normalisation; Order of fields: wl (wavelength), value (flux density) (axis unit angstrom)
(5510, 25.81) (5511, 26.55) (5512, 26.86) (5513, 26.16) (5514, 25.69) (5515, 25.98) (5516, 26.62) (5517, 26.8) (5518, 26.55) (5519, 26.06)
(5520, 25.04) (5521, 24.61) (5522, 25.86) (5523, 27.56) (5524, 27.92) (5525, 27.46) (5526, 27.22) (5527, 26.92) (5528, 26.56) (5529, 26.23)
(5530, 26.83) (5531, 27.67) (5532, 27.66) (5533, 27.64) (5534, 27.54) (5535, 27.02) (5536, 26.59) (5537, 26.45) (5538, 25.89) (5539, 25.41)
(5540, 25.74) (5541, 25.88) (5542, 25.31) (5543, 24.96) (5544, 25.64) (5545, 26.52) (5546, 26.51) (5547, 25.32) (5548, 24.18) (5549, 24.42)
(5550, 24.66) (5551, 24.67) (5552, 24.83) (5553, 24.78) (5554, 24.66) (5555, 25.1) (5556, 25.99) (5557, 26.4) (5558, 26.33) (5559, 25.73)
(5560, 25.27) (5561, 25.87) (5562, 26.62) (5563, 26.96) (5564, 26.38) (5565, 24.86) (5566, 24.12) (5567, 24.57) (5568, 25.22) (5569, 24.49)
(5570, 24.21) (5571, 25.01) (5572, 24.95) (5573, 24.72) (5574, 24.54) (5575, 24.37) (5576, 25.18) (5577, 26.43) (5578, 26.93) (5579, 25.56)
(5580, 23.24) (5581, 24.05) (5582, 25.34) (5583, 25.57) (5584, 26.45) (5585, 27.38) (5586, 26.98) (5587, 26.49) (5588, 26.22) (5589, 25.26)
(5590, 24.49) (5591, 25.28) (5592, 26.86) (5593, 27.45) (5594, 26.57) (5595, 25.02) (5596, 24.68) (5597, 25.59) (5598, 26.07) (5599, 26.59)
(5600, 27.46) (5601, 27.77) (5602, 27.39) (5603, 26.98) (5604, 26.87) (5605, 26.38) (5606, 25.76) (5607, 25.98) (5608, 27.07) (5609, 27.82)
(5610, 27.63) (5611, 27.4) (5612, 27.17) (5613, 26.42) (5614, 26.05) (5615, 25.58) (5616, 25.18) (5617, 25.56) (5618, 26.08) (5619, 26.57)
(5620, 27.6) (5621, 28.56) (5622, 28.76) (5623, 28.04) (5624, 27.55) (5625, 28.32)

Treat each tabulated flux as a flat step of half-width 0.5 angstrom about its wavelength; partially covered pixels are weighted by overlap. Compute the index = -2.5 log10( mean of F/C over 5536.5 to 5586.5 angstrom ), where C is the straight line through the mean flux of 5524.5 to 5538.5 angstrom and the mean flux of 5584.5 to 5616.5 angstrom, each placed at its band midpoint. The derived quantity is 0.06 mag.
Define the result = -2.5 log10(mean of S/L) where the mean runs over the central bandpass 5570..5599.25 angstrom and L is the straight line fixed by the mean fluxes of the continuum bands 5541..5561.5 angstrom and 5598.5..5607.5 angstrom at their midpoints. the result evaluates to 0.03 mag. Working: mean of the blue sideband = 25.4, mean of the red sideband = 26.8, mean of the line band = 25.6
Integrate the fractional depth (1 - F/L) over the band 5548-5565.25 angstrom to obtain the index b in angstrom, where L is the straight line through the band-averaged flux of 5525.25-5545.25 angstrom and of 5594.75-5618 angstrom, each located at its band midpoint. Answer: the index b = 0.7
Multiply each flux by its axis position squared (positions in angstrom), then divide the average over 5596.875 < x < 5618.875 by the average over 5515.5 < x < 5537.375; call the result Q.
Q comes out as 1.02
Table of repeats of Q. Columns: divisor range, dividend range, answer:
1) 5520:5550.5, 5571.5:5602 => 1.00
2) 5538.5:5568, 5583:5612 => 1.06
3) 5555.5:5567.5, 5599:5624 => 1.06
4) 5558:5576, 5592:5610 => 1.07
